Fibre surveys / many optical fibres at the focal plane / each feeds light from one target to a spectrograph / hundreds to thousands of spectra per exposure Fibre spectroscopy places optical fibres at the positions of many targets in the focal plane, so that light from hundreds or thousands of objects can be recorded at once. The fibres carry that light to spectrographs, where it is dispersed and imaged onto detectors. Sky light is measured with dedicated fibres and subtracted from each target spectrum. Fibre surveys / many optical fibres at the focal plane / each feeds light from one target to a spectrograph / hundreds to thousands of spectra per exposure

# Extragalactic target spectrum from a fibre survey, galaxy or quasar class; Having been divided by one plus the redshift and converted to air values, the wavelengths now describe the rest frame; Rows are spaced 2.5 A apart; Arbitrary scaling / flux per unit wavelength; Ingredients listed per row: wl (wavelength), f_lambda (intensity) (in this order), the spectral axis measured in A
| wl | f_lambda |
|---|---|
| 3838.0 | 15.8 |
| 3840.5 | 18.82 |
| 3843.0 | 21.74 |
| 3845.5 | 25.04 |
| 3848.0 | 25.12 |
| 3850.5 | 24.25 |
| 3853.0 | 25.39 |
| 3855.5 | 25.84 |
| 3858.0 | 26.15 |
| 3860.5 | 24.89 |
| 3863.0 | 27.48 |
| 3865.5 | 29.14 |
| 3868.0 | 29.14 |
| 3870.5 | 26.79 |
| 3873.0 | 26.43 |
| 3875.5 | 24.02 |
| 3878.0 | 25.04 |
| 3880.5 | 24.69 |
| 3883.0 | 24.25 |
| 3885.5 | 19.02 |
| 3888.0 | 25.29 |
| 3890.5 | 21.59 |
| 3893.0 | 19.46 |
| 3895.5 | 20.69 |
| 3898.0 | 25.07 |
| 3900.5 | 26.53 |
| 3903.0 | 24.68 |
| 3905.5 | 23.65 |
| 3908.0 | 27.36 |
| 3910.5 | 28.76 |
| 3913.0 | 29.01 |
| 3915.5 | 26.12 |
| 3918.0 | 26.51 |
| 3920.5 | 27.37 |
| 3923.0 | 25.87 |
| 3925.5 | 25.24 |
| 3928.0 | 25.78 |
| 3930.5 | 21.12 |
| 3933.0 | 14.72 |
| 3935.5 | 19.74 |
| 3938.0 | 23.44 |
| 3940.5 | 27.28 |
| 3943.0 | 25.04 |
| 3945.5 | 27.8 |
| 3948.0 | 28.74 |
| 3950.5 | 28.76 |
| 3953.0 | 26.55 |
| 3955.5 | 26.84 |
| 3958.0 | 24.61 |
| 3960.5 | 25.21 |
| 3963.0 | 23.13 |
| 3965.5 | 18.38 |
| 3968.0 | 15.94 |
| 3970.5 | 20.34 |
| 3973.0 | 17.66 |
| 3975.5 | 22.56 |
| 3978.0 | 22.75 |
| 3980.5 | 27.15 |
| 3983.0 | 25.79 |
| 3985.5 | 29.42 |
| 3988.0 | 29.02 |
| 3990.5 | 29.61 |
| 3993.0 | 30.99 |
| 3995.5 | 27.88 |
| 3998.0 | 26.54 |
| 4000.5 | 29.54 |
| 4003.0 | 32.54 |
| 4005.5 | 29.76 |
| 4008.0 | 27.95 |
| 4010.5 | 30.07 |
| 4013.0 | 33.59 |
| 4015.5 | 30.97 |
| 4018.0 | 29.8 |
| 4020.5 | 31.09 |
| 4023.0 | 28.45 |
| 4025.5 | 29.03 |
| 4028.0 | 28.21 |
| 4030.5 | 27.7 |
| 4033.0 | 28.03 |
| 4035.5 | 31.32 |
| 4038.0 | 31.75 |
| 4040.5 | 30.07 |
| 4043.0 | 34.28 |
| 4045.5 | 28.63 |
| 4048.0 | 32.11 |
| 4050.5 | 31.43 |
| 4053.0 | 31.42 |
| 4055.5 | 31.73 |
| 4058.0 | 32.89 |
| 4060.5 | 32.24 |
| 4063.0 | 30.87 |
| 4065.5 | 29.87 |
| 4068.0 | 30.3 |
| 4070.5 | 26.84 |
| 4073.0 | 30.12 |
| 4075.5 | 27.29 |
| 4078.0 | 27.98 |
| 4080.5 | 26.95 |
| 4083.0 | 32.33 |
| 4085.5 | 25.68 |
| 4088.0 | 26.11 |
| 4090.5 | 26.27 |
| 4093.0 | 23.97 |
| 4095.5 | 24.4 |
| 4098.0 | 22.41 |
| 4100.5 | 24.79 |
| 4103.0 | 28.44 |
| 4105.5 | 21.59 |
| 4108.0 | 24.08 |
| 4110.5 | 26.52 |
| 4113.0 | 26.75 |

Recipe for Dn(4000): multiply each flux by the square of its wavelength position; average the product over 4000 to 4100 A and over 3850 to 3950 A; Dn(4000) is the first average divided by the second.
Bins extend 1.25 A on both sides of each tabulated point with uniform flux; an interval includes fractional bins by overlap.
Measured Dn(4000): 1.3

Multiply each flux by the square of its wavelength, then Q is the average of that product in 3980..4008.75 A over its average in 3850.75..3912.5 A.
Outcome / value 1.2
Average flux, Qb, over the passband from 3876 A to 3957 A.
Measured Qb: 24.7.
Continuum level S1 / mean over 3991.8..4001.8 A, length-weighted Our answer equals 28.7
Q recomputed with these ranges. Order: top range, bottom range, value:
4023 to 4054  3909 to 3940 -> 1.30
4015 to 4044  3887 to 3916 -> 1.29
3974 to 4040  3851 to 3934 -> 1.23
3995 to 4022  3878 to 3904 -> 1.37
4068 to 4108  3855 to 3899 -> 1.19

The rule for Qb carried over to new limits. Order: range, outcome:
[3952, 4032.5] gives 26.9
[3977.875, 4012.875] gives 28.8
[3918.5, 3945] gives 23.8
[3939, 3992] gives 24.9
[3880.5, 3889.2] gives 23.1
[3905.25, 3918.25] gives 27.2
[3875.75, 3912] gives 24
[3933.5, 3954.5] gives 25.5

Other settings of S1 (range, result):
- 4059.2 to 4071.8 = 30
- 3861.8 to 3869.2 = 28.6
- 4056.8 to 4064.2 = 32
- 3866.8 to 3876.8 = 26.6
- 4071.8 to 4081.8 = 28.1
